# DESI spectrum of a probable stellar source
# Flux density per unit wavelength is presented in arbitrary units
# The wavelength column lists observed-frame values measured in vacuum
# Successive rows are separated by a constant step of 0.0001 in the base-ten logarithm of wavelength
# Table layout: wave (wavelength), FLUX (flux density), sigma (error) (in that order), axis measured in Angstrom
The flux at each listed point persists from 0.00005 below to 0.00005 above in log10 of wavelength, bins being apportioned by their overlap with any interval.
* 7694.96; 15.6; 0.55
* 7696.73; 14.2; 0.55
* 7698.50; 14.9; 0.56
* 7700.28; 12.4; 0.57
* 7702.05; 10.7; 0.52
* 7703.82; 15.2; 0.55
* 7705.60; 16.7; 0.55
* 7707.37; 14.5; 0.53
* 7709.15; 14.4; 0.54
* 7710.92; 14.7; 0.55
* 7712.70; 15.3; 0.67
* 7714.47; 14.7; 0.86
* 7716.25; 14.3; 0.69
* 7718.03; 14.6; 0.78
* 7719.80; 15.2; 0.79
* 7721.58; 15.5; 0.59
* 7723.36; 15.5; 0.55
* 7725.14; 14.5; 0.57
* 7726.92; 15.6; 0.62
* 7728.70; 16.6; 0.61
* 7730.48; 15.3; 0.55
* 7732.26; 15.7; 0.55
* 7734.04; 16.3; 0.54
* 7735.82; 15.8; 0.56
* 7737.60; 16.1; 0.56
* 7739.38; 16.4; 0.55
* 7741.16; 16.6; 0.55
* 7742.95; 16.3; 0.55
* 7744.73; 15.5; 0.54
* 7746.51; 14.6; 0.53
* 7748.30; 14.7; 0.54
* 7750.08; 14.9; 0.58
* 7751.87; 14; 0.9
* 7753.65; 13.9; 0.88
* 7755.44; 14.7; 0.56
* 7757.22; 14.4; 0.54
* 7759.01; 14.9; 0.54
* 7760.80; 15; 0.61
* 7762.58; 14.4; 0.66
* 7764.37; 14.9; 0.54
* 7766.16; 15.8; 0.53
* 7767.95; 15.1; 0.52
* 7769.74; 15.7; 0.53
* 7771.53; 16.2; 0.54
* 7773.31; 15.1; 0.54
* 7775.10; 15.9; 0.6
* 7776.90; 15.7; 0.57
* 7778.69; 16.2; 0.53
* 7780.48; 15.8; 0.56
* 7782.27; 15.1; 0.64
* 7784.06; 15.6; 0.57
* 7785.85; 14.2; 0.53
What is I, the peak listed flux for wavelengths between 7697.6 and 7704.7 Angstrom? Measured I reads 15.2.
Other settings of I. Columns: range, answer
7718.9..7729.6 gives 16.6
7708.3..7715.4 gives 15.3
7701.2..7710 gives 16.7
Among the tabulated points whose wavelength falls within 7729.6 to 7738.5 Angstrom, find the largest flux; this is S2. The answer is 16.3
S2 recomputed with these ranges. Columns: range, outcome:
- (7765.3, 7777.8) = 16.2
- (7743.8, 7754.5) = 15.5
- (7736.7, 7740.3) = 16.4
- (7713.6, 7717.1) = 14.7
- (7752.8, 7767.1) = 15.8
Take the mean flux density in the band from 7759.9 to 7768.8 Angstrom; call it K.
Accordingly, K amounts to 15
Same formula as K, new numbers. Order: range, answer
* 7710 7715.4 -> 14.9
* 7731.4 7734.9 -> 16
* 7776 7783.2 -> 15.7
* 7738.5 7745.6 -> 16.2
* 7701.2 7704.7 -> 13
